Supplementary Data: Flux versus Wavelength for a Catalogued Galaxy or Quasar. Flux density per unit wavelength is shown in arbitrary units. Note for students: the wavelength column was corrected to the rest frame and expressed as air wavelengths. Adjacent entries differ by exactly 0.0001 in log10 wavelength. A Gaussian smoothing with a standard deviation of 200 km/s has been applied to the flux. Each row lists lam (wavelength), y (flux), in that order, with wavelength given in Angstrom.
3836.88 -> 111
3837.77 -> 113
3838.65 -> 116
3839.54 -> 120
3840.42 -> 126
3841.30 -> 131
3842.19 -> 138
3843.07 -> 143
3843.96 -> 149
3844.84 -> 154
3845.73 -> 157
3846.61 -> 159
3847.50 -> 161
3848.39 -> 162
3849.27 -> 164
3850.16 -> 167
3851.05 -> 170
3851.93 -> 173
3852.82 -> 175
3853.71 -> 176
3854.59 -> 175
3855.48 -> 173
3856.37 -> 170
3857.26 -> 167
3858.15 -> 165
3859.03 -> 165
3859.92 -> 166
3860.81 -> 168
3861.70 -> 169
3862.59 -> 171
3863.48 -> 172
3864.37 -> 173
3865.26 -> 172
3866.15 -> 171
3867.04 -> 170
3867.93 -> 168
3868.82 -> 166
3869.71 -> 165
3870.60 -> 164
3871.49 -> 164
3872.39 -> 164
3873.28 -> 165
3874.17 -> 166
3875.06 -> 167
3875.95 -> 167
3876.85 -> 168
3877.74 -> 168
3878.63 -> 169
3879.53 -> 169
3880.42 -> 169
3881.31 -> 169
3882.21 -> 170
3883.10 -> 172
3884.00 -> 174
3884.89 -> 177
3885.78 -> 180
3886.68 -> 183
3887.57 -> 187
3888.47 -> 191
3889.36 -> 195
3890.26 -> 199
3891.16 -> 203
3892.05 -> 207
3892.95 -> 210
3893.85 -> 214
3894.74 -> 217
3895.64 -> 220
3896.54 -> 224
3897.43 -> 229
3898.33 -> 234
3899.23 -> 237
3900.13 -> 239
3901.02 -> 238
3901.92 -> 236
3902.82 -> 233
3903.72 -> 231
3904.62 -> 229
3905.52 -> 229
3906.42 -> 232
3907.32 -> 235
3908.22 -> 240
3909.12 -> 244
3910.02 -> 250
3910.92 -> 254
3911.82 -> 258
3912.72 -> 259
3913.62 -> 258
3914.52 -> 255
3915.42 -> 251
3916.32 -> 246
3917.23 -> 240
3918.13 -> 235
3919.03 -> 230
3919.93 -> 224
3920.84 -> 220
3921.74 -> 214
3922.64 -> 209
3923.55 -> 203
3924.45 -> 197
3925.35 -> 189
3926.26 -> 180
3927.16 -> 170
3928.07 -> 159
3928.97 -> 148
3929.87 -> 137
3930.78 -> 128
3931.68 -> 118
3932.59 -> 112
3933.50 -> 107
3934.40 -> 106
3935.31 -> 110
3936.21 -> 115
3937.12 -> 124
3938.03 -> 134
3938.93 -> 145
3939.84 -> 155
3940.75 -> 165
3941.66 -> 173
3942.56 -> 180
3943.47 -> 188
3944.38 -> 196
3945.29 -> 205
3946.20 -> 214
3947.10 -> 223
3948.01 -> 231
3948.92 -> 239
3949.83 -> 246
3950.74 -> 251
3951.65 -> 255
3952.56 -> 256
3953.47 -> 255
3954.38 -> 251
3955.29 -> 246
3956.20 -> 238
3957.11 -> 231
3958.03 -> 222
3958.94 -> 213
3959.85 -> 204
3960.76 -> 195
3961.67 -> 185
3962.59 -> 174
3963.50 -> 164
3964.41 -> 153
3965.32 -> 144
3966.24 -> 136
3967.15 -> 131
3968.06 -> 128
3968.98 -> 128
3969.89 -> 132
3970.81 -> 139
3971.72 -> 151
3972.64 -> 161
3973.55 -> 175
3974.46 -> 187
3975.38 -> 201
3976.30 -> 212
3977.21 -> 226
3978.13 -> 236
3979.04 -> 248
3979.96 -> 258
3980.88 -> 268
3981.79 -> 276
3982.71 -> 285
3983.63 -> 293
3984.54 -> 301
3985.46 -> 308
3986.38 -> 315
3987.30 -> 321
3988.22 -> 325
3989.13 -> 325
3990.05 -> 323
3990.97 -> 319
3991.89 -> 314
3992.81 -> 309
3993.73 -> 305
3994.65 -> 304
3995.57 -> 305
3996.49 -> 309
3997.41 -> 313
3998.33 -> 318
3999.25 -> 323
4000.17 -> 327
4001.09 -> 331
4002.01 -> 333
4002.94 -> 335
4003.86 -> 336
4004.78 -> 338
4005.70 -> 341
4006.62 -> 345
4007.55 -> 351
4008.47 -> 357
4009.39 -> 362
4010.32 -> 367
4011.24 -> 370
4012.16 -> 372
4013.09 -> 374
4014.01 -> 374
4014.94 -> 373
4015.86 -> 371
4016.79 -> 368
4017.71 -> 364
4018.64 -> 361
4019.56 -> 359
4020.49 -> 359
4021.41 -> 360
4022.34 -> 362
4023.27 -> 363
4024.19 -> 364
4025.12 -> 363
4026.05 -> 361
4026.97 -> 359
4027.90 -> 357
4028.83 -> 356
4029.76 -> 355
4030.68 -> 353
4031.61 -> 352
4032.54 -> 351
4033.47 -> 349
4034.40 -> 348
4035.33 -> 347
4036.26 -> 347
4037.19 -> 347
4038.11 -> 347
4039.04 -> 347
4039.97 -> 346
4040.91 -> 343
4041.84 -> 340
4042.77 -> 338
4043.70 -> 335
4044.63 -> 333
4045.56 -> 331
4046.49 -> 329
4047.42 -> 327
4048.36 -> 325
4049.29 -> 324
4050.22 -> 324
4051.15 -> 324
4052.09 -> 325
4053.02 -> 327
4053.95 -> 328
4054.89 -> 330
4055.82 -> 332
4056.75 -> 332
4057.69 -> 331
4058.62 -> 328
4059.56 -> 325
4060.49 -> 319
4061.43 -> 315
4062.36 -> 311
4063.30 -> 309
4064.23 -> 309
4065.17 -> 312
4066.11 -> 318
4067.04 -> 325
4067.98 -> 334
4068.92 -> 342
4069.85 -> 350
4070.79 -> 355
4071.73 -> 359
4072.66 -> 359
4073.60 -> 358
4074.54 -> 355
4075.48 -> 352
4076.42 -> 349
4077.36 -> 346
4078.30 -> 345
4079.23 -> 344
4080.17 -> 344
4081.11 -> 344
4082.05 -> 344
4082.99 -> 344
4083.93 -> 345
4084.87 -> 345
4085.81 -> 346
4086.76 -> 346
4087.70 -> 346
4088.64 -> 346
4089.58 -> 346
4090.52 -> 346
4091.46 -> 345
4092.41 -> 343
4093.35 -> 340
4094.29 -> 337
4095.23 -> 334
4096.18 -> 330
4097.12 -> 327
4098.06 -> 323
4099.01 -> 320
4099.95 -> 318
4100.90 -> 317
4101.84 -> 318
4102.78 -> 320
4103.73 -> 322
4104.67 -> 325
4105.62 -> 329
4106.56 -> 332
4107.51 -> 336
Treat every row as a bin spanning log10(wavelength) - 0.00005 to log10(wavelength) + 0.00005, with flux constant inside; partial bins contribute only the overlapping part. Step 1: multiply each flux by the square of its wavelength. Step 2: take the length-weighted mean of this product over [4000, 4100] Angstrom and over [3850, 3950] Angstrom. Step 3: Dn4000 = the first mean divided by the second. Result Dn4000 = 1.95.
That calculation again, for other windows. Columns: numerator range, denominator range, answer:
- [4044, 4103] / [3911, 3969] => 1.86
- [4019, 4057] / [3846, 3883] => 2.23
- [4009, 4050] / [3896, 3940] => 1.86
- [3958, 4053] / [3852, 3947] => 1.68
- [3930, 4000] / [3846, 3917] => 1.17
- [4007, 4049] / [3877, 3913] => 1.79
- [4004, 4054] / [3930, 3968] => 1.99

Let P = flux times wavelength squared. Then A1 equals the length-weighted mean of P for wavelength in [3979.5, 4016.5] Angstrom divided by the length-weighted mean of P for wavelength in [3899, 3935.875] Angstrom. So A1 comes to 1.7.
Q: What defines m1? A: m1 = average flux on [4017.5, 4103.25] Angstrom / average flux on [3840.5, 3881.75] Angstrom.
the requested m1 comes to 2.06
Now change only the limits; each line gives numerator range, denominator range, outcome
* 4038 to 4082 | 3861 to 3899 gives 1.83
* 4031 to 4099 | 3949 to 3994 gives 1.46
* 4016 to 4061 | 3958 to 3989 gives 1.62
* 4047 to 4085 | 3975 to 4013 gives 1.08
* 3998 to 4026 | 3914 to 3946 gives 2.01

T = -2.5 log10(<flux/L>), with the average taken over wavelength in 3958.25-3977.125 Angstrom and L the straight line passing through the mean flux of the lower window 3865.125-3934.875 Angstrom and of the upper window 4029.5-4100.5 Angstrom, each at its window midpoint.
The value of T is 0.45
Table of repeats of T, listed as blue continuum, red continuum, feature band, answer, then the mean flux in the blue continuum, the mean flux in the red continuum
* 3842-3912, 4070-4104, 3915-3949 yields 0.26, 188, 341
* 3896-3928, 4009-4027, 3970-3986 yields 0.35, 229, 365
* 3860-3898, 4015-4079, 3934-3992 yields 0.23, 181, 342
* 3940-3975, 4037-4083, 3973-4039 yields -0.24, 193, 335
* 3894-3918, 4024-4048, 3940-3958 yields 0.23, 239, 347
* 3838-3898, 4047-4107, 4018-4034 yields -0.21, 172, 334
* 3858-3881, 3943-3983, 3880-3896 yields -0.09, 168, 205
